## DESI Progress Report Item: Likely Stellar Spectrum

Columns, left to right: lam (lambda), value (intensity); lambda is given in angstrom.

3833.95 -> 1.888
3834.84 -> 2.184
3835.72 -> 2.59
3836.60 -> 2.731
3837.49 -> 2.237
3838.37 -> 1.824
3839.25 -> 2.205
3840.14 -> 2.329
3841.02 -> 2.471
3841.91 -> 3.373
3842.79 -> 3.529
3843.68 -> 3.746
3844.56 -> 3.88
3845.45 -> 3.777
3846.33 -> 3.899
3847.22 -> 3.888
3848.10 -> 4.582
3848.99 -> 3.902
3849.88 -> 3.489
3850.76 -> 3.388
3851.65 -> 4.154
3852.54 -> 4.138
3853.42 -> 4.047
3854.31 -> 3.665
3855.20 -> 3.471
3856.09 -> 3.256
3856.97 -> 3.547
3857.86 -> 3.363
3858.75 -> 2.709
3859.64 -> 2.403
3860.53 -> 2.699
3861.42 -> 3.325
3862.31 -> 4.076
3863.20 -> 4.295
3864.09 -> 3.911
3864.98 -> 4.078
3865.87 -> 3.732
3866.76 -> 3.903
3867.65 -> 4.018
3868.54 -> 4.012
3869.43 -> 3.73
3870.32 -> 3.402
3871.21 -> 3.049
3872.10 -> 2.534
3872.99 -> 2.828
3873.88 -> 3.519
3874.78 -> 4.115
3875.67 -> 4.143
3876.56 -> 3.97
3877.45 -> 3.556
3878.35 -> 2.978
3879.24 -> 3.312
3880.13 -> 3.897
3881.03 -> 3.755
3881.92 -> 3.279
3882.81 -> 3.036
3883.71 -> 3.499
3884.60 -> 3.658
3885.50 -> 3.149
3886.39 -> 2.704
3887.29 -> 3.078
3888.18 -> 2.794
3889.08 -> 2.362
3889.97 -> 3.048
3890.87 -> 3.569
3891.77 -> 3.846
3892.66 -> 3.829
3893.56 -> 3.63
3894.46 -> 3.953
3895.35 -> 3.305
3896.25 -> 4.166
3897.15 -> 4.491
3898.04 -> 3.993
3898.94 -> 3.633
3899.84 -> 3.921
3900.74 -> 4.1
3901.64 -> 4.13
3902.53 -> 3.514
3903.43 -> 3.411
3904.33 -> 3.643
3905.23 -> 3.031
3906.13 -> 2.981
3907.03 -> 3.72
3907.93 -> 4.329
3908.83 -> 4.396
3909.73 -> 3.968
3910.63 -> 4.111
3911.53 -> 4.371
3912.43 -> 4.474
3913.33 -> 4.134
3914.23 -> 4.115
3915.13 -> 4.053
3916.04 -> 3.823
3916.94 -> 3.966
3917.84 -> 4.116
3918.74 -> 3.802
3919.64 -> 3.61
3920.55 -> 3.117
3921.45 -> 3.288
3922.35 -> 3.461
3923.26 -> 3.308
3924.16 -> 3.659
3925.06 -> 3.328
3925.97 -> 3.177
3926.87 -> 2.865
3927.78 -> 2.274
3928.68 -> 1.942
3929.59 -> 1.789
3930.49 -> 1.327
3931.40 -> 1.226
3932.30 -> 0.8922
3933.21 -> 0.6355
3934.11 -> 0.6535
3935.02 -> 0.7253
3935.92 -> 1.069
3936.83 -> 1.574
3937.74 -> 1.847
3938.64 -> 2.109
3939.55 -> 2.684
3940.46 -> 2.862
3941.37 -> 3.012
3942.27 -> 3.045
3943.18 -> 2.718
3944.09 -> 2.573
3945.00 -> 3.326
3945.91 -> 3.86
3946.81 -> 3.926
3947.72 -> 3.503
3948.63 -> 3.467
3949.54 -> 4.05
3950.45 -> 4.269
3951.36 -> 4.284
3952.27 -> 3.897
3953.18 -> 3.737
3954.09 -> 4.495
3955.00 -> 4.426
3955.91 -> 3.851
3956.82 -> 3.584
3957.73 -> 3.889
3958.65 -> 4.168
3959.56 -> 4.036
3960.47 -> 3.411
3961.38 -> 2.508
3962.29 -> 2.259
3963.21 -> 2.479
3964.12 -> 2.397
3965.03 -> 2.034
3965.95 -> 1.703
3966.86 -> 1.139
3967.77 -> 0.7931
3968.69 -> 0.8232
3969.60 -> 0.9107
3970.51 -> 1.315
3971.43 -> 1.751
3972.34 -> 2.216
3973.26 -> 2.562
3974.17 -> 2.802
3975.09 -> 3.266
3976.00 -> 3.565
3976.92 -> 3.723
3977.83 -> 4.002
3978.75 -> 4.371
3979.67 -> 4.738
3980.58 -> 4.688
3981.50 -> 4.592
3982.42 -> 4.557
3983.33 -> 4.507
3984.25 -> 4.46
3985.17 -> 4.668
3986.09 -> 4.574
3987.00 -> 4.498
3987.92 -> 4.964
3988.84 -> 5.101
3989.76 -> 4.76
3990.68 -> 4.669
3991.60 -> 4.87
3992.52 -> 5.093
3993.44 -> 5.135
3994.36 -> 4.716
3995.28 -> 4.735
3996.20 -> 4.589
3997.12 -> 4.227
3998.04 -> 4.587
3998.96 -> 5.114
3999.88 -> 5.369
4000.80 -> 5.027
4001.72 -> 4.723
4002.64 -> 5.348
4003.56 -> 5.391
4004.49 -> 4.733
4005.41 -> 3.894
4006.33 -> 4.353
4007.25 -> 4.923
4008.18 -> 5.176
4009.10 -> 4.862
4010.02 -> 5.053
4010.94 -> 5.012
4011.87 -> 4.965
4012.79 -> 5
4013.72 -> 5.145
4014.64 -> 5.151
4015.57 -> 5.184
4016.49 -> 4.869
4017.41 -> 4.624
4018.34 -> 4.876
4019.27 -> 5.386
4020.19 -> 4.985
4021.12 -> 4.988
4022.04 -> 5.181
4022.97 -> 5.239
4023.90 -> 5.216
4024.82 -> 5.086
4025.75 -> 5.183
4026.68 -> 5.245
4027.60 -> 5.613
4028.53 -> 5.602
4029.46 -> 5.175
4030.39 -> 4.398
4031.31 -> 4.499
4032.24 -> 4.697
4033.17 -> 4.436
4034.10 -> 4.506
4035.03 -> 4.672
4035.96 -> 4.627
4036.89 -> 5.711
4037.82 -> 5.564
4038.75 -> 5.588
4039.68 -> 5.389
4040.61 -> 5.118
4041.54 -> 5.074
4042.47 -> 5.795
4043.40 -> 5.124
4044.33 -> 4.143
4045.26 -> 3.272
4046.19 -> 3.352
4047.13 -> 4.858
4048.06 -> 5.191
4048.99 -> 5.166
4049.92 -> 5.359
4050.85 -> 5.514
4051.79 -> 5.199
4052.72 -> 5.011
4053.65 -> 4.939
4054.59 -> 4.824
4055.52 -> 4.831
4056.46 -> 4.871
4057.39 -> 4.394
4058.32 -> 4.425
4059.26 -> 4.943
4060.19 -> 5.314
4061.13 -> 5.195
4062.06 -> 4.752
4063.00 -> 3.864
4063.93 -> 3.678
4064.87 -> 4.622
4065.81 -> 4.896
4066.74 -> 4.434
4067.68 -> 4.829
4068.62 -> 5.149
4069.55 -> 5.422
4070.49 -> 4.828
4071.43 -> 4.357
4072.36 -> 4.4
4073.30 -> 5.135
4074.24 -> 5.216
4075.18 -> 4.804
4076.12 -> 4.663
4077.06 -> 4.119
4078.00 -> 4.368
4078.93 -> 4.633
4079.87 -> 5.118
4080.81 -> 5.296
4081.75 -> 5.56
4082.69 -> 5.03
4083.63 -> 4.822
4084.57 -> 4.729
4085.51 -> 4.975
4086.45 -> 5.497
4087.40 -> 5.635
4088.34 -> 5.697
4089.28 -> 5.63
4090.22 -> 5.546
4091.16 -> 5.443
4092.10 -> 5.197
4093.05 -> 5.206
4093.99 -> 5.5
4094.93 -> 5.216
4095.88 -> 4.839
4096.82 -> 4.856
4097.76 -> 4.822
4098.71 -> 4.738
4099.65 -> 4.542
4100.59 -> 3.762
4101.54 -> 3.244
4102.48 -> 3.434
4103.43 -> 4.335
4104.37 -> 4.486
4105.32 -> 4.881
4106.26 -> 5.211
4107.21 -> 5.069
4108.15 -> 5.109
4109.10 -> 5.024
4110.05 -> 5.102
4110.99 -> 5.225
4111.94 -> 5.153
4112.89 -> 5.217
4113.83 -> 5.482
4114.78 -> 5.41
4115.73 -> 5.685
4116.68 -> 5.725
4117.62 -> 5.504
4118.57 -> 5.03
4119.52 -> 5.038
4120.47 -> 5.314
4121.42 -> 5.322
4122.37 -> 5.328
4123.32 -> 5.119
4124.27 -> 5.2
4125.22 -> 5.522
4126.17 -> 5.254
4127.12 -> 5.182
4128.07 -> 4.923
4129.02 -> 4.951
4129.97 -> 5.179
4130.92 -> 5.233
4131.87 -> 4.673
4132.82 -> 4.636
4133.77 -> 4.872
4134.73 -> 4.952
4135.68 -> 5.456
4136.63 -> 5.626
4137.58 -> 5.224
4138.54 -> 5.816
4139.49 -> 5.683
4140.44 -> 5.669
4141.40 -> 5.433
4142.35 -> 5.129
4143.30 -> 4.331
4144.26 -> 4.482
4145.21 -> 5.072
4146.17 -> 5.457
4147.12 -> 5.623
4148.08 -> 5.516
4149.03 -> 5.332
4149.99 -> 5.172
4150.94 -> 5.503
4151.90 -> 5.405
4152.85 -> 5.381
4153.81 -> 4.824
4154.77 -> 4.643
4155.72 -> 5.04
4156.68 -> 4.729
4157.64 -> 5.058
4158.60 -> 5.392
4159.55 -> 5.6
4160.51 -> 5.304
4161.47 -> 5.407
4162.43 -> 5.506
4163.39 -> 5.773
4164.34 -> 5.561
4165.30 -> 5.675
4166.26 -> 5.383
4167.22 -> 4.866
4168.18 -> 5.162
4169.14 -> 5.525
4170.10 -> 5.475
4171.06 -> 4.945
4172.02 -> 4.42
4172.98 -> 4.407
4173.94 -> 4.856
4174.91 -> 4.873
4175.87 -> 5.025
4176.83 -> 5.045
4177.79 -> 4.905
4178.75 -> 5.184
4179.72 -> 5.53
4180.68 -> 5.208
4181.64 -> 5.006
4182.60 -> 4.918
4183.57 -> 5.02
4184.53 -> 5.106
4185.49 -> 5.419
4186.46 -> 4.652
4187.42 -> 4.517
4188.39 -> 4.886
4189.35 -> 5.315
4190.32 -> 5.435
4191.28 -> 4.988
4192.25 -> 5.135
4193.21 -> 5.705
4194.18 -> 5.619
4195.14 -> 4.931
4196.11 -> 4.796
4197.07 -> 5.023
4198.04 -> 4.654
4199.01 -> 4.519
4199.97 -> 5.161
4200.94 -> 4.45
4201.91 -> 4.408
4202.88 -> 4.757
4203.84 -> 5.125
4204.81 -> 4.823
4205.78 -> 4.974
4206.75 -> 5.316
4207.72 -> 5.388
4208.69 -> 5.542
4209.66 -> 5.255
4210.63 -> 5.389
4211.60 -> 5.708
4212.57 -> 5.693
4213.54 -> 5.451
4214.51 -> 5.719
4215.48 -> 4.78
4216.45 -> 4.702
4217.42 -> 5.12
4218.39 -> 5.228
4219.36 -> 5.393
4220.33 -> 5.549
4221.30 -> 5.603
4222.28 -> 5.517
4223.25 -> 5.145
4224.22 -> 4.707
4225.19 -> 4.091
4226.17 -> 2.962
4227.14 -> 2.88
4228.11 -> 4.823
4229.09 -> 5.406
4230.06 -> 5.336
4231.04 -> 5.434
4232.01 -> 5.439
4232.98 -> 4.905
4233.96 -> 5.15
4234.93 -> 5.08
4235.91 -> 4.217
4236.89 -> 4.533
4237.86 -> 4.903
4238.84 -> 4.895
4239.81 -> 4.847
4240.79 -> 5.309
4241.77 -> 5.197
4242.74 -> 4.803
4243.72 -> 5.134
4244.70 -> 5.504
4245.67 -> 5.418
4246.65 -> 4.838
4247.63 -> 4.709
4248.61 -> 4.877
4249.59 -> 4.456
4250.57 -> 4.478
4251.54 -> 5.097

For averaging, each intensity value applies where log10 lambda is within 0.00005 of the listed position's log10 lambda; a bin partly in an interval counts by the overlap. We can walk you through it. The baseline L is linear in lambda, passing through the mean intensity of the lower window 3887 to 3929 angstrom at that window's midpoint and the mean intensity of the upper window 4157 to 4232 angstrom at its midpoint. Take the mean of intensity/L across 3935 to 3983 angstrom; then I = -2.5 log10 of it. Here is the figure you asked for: 0.27 mag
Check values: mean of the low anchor 3.62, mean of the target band 3.04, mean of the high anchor 5.09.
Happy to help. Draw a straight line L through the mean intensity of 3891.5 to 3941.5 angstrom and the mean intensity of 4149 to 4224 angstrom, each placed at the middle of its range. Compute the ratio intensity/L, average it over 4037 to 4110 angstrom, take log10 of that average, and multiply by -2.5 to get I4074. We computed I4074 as -0.13 mag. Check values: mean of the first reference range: 3.16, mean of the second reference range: 5.15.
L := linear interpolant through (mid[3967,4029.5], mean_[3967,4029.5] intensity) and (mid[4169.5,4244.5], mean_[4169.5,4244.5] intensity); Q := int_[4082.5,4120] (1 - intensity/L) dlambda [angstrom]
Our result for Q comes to -2.45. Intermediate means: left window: 4.43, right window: 5.01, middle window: 5.03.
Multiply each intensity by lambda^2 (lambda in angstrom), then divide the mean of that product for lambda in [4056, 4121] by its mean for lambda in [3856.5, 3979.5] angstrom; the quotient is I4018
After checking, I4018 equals 1.68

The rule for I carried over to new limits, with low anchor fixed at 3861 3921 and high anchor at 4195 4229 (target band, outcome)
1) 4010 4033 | -0.20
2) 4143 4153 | -0.11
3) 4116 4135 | -0.12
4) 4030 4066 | -0.12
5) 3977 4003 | -0.16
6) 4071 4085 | -0.09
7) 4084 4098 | -0.17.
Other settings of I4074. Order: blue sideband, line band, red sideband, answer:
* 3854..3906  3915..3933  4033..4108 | 0.30 mag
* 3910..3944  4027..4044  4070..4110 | -0.21 mag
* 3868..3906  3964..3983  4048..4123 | 0.44 mag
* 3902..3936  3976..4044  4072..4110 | -0.21 mag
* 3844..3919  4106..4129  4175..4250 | -0.14 mag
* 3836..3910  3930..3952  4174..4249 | 0.46 mag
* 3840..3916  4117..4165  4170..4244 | -0.11 mag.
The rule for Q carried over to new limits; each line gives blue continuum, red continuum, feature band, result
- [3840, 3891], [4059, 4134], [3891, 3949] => 9.6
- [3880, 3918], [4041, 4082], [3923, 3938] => 7.8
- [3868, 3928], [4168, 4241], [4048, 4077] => -3.2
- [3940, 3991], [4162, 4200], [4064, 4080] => -1.8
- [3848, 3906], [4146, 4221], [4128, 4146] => -0.8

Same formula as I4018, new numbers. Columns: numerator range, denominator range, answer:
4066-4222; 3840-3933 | 1.67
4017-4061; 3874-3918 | 1.44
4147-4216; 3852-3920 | 1.64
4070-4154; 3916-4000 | 1.66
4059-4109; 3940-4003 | 1.38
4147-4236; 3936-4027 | 1.42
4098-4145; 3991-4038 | 1.07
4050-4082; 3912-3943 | 1.91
